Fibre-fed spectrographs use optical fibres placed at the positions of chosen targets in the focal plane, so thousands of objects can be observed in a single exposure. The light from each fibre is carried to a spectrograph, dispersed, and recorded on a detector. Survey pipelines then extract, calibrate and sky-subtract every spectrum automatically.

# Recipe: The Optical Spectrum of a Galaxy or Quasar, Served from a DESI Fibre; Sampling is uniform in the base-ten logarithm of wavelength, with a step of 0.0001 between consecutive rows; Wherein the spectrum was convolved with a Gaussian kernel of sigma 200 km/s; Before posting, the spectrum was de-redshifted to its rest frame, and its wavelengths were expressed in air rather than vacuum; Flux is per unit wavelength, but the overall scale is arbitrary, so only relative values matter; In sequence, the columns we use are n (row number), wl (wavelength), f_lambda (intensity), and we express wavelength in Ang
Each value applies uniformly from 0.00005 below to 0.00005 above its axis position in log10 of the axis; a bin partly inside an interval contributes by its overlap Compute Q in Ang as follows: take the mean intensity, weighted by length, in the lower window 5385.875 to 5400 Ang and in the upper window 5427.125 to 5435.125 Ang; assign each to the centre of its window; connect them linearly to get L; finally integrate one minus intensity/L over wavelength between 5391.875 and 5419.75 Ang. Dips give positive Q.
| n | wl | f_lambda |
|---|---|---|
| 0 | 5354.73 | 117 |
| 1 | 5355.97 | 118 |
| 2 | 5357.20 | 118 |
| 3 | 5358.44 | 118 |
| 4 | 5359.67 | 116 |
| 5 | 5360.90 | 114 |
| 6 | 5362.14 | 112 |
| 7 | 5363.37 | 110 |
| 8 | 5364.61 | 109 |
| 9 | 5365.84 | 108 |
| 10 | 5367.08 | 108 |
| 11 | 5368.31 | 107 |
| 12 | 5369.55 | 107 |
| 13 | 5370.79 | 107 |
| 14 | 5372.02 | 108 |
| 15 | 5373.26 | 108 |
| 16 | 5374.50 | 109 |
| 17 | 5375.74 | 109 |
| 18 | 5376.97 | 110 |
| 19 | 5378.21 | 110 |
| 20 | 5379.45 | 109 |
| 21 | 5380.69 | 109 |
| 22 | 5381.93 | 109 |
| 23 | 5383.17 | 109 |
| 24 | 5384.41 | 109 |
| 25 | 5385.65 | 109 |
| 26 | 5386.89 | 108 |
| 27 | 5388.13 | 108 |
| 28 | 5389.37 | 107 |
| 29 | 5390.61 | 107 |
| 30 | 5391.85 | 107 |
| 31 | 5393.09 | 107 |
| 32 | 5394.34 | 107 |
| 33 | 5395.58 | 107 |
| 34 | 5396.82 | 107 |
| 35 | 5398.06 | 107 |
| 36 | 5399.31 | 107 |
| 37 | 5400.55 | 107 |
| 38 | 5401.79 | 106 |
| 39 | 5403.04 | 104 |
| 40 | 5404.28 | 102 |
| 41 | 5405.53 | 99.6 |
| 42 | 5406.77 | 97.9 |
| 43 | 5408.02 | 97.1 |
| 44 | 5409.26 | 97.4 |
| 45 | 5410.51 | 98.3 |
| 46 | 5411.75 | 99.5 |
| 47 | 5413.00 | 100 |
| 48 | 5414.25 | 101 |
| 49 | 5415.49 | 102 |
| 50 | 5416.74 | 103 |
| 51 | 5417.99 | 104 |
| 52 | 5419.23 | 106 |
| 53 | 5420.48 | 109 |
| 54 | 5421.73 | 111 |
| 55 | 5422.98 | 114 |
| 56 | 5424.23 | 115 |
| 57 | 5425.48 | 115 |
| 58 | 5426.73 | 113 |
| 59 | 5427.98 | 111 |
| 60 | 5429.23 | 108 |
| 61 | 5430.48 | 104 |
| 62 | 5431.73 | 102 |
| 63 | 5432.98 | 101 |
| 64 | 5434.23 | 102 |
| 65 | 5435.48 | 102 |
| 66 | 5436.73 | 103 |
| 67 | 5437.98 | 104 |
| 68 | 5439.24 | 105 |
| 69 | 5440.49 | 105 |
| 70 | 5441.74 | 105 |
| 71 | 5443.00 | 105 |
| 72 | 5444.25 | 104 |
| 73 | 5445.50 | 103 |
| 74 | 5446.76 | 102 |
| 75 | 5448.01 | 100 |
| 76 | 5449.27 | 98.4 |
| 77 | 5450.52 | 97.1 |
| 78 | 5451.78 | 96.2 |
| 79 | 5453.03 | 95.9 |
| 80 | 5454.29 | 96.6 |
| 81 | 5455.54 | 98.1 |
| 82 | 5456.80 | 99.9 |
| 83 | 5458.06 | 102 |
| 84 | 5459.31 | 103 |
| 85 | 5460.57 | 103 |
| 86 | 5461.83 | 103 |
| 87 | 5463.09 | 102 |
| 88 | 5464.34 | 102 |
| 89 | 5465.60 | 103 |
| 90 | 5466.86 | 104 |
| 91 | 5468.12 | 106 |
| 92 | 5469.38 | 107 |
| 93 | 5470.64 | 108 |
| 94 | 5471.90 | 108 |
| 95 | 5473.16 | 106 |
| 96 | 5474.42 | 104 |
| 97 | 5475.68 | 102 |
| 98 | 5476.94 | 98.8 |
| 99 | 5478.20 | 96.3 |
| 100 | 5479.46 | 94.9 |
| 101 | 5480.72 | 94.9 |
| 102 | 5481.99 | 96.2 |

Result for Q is 0.9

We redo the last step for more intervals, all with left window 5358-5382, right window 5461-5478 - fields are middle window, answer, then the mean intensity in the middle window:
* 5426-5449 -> 0.3 Ang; 104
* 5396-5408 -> 0.5 Ang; 104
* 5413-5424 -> 0.1 Ang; 106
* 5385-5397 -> 0.1 Ang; 107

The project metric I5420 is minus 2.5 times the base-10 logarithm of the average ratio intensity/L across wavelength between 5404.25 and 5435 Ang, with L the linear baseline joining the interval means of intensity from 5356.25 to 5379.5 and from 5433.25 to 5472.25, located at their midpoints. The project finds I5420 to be 0.01 mag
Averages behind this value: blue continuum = 111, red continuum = 102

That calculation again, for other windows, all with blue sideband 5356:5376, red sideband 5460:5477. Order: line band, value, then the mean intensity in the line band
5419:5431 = -0.04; 111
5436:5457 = 0.05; 101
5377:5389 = 0.01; 109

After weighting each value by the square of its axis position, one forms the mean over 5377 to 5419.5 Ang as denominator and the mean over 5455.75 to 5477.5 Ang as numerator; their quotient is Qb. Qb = 1.0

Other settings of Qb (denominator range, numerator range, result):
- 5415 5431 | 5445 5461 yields 0.92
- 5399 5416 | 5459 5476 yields 1.05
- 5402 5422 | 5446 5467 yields 1.00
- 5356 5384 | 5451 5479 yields 0.96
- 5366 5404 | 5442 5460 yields 0.95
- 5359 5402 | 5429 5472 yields 0.97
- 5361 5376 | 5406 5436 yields 0.98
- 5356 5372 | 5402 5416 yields 0.91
